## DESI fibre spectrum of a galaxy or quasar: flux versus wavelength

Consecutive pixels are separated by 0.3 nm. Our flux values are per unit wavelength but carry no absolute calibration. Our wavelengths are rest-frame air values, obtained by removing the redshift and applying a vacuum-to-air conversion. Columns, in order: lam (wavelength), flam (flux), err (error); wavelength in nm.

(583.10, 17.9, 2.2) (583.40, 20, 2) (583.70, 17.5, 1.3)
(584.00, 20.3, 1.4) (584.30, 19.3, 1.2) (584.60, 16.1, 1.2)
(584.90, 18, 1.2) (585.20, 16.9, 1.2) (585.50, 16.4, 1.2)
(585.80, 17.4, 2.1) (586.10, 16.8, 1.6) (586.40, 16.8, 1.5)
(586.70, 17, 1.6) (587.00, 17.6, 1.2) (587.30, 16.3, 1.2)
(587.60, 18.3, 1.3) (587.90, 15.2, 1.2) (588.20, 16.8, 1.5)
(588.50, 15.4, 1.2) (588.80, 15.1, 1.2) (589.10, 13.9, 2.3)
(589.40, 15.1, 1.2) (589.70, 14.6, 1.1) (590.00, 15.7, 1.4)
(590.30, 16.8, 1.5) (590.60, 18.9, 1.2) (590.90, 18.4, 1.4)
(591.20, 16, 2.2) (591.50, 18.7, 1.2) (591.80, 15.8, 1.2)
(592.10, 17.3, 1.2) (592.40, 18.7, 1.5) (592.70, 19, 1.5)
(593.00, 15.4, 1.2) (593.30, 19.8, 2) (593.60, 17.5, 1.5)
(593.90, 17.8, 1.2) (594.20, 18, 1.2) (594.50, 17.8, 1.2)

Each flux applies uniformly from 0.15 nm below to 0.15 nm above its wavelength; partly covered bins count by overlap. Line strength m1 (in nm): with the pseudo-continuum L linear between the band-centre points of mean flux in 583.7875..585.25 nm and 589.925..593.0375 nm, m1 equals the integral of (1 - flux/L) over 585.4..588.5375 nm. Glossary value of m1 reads 0.20 nm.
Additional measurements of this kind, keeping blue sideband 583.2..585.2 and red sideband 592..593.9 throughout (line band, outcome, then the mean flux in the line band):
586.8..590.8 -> 0.44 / 16.2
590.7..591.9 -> 0.05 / 17.4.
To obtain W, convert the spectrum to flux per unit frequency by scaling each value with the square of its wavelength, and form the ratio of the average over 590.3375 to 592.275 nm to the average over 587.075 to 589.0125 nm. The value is 1.1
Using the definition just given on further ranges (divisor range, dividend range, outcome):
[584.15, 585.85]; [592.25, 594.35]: 1.07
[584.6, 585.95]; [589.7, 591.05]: 1.02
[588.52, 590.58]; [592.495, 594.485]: 1.18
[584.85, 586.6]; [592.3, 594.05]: 1.09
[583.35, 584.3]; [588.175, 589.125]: 0.81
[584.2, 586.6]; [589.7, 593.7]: 1.04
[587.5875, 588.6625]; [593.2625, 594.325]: 1.14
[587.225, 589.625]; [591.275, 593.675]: 1.14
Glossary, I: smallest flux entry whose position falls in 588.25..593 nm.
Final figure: 13.9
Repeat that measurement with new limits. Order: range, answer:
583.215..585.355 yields 16.1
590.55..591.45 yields 16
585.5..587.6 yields 16.3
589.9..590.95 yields 15.7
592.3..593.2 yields 15.4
